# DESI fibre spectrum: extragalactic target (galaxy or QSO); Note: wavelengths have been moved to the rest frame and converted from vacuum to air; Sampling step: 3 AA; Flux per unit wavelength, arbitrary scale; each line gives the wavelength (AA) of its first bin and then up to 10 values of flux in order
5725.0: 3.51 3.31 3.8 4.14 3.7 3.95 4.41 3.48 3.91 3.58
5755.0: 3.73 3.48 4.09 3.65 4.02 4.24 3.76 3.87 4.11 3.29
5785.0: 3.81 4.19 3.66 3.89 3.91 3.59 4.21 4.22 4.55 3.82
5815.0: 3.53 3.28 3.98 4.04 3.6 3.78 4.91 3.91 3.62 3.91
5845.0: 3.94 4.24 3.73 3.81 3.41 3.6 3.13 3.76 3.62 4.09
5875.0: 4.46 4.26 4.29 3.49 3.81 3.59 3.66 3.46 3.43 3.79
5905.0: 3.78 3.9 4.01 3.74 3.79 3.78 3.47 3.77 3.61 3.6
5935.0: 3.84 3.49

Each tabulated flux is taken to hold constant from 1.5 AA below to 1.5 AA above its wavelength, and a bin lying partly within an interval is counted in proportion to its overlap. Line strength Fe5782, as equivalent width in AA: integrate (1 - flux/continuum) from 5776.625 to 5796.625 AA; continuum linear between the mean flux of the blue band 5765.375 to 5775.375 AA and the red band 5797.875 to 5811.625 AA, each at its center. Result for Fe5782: 1.1 AA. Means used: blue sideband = 3.99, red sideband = 4.11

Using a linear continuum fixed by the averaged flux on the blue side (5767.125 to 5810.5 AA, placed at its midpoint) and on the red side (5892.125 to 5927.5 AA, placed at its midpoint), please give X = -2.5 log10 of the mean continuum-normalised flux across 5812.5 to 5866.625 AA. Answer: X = 0.02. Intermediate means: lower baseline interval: 3.95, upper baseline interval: 3.72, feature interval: 3.79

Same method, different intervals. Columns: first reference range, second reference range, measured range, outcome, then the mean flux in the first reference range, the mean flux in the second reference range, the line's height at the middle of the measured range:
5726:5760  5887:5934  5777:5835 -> -0.05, 3.77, 3.7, 3.74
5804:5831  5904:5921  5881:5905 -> 0.05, 3.87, 3.84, 3.84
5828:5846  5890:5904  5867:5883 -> -0.10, 4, 3.59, 3.74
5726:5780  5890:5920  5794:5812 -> -0.07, 3.84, 3.72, 3.8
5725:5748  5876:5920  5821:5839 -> -0.06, 3.81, 3.79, 3.8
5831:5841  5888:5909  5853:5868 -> 0.12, 4.12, 3.66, 3.94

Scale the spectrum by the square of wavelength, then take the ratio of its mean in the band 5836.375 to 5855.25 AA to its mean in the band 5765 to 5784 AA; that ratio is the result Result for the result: 1.03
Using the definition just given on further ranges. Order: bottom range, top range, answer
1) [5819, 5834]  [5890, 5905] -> 0.92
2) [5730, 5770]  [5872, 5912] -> 1.05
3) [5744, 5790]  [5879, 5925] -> 1.03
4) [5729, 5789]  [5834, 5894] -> 1.03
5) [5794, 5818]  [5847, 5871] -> 0.95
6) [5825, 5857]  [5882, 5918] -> 0.97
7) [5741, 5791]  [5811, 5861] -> 1.02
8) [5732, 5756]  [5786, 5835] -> 1.05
